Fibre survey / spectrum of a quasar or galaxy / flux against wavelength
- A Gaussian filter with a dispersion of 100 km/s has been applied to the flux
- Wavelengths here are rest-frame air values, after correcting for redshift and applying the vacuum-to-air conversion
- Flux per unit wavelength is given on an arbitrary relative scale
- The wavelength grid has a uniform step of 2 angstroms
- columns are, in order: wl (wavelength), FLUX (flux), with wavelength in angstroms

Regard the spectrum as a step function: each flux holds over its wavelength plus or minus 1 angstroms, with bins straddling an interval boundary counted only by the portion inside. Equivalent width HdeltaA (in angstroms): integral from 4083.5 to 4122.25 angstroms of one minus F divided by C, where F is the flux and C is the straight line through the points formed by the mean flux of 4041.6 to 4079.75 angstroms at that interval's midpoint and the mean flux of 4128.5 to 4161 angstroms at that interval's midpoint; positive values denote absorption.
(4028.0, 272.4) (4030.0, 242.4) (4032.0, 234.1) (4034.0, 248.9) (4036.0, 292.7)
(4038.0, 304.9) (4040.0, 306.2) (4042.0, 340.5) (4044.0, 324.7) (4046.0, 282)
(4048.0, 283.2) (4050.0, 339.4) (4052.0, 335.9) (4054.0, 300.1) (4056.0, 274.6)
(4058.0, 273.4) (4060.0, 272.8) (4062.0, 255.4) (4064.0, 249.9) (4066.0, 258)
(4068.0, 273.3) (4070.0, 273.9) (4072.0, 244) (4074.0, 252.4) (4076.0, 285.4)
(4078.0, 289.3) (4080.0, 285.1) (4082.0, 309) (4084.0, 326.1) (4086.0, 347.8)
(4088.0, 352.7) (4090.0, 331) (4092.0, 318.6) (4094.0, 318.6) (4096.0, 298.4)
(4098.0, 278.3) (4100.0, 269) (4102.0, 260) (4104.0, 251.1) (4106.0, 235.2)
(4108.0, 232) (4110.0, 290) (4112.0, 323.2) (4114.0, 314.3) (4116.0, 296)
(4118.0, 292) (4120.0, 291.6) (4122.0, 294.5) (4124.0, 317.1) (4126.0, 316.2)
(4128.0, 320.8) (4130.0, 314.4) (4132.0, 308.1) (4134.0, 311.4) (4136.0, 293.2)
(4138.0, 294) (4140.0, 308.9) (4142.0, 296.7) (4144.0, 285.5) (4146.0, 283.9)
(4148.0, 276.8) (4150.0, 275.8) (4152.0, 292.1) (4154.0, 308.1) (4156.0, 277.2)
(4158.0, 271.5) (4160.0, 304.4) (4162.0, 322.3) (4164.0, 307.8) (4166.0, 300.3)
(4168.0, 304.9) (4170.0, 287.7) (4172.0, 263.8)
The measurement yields -0.90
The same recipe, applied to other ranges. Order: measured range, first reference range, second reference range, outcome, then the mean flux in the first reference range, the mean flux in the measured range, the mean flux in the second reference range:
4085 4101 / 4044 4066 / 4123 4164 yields -1.2 angstroms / 287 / 314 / 299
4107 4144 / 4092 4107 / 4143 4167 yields -2.2 angstroms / 276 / 300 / 292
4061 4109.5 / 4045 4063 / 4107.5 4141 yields 2.1 angstroms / 291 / 283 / 302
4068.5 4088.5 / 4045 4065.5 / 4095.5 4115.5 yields -1.0 angstroms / 286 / 295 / 275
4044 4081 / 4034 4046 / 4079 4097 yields 3.8 angstroms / 306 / 281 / 321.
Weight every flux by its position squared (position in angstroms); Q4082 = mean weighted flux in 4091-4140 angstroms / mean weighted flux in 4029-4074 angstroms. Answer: 1.08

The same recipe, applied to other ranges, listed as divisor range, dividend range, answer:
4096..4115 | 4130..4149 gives 1.10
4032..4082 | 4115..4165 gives 1.09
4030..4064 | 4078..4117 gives 1.05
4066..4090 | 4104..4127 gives 1.00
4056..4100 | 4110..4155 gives 1.07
